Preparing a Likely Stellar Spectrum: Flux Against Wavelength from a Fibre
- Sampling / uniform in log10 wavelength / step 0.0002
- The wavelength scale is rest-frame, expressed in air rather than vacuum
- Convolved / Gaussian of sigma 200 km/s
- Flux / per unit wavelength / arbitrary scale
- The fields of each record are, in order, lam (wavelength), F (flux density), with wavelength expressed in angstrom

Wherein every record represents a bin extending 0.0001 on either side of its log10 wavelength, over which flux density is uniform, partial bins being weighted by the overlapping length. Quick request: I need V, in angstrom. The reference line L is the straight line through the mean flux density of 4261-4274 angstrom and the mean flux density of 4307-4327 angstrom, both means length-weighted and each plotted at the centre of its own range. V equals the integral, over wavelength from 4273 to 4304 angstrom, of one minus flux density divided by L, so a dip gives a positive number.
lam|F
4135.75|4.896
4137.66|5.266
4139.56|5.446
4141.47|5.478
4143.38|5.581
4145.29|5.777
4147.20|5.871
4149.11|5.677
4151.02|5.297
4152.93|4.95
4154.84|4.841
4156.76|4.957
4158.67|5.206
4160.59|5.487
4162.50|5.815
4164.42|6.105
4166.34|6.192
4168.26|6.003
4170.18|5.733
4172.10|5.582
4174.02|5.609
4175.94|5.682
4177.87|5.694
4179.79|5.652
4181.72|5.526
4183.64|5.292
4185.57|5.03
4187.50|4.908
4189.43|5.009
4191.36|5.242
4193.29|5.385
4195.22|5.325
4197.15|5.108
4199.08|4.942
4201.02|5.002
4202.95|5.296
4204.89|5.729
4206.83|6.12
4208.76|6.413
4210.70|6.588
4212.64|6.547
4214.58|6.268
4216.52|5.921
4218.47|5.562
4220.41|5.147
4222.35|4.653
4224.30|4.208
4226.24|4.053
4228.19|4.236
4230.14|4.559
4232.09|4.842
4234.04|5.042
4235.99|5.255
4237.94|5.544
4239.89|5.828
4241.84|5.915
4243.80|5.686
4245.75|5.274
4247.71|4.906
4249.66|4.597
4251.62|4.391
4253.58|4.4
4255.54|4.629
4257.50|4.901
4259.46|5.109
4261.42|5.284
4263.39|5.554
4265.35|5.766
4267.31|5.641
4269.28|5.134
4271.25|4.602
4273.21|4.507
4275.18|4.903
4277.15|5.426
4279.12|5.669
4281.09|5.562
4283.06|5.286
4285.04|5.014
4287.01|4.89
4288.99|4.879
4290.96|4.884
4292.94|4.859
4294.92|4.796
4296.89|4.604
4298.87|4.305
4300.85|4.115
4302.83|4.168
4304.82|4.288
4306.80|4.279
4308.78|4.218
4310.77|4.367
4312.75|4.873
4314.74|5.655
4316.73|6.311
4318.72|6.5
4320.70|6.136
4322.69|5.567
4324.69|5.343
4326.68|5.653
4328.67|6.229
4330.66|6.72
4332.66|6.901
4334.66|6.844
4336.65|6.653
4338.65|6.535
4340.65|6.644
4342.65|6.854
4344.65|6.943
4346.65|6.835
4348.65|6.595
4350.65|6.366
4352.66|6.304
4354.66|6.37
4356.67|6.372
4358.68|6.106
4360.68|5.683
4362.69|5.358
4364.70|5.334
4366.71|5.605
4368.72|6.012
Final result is 2.5 angstrom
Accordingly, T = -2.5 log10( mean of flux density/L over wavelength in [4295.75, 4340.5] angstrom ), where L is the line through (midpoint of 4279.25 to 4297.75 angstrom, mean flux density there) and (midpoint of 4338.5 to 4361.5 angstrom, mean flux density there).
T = 0.05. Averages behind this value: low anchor 5.01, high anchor 6.47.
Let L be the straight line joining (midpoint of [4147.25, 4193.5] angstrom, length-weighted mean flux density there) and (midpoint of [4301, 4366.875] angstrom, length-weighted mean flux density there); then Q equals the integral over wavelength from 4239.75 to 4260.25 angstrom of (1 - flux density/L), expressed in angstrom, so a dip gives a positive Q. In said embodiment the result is 2.3 angstrom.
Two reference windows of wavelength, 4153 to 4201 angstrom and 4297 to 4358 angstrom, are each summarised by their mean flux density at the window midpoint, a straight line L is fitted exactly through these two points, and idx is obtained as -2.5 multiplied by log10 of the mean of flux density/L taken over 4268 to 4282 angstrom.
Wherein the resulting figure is 0.11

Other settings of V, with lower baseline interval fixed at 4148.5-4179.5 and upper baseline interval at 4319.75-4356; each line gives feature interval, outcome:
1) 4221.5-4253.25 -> 5.32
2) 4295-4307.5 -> 3.82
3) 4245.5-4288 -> 7.02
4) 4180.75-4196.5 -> 1.29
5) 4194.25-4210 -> 0.64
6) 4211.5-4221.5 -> -0.12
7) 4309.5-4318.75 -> 1.32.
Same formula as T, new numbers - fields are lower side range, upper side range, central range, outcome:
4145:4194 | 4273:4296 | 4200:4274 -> 0.00 mag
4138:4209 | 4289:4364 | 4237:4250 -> 0.03 mag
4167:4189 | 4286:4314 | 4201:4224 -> -0.10 mag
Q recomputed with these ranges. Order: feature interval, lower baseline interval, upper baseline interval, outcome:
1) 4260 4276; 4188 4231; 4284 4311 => -1.2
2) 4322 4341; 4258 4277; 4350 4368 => -2.0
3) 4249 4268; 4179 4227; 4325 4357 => 2.7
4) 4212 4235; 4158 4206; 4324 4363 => 2.6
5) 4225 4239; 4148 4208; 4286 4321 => 1.1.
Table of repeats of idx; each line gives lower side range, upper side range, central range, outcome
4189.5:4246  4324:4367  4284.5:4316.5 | 0.27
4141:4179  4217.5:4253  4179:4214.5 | -0.05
